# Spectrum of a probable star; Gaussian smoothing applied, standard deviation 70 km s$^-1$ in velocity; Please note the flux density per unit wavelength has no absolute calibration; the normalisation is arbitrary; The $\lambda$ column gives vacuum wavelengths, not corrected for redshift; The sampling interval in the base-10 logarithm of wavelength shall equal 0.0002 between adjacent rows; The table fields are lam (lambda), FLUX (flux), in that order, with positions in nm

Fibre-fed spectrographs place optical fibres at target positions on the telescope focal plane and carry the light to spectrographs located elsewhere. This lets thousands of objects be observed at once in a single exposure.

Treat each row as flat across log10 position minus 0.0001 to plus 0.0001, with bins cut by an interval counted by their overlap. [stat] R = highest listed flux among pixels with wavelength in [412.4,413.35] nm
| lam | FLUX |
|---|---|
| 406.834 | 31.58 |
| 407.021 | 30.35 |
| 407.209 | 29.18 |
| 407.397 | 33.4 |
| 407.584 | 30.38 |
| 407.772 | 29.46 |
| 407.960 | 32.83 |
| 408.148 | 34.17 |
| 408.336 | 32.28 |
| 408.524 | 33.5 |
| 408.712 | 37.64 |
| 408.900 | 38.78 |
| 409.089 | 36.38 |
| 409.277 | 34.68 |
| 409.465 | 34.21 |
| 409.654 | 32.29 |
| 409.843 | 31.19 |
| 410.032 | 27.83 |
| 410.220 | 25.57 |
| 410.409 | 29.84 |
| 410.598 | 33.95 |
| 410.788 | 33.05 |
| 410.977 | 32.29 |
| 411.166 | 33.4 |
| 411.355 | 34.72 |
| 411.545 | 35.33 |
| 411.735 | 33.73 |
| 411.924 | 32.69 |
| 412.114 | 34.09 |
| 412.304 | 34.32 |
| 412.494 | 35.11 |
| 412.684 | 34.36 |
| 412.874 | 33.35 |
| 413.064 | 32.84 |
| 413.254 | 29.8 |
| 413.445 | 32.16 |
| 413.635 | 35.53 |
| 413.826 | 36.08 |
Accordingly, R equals 35.11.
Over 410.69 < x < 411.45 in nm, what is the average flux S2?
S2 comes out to 33.4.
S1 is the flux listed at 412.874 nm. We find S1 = 33.35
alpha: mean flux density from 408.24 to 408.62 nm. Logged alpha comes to 32.9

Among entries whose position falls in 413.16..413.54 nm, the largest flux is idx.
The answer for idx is 32.16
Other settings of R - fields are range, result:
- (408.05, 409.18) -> 38.78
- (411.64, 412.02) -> 33.73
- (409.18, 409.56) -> 34.68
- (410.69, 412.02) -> 35.33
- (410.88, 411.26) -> 33.4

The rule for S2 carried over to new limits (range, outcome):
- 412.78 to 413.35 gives 32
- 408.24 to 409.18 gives 35.7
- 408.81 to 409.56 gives 36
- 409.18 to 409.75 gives 33.8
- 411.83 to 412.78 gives 34.1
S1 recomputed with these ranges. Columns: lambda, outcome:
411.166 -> 33.4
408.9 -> 38.78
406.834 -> 31.58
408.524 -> 33.5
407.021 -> 30.35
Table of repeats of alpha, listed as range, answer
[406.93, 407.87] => 30.5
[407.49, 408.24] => 31.7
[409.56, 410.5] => 29.3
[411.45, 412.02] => 33.9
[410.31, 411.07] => 32.2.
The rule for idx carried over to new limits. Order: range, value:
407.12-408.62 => 34.17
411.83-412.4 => 34.32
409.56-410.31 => 32.29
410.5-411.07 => 33.95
